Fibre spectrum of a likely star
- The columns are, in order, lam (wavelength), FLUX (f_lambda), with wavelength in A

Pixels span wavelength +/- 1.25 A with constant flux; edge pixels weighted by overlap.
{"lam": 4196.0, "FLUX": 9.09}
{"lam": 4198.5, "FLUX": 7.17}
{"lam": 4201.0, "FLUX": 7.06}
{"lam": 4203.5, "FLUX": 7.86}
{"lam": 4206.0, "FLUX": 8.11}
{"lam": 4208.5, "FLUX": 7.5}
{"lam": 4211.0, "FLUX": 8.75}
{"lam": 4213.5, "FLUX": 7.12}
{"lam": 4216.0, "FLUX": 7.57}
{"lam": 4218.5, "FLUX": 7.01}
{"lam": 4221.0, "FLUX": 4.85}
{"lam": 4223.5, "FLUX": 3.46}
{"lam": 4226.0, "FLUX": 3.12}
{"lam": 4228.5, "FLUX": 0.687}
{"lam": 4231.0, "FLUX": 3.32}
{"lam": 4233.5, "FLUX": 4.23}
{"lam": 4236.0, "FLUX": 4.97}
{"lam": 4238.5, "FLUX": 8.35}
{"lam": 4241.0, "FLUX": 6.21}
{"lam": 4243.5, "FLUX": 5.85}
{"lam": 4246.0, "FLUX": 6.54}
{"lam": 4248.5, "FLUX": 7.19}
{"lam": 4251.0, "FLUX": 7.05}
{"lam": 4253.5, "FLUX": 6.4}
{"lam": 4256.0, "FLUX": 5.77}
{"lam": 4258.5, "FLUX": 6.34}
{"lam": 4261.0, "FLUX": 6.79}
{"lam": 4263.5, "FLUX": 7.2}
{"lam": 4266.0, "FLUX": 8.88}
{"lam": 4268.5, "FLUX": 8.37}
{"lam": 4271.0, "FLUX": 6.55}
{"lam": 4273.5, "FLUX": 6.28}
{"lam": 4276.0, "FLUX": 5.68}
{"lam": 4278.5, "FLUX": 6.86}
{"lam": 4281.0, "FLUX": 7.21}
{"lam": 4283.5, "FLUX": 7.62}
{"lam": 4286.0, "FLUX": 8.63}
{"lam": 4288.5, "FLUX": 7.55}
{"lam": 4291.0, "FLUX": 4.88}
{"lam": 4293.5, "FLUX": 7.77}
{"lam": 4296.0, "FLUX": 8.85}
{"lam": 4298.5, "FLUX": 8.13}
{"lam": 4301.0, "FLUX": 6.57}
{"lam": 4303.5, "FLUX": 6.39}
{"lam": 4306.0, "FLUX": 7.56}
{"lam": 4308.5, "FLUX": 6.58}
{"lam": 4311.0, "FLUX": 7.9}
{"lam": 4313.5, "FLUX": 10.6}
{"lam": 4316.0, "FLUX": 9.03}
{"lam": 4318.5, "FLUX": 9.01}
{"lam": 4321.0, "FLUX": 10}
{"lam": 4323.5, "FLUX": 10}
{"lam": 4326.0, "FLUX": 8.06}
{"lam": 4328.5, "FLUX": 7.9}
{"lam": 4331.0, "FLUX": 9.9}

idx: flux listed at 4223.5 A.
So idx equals 3.46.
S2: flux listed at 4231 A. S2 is 3.32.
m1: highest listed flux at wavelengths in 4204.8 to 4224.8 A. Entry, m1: 8.75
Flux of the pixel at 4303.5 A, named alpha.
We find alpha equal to 6.39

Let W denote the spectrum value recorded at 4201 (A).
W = 7.06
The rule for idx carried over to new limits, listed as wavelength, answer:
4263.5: 7.2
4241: 6.21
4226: 3.12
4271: 6.55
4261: 6.79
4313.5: 10.6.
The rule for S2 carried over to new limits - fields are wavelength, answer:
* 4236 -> 4.97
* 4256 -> 5.77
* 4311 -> 7.9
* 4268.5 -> 8.37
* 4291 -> 4.88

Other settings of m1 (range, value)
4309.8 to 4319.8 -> 10.6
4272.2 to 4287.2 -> 8.63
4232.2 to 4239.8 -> 8.35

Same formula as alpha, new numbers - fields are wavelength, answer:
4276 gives 5.68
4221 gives 4.85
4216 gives 7.57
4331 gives 9.9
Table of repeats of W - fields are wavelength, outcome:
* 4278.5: 6.86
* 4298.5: 8.13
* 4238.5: 8.35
